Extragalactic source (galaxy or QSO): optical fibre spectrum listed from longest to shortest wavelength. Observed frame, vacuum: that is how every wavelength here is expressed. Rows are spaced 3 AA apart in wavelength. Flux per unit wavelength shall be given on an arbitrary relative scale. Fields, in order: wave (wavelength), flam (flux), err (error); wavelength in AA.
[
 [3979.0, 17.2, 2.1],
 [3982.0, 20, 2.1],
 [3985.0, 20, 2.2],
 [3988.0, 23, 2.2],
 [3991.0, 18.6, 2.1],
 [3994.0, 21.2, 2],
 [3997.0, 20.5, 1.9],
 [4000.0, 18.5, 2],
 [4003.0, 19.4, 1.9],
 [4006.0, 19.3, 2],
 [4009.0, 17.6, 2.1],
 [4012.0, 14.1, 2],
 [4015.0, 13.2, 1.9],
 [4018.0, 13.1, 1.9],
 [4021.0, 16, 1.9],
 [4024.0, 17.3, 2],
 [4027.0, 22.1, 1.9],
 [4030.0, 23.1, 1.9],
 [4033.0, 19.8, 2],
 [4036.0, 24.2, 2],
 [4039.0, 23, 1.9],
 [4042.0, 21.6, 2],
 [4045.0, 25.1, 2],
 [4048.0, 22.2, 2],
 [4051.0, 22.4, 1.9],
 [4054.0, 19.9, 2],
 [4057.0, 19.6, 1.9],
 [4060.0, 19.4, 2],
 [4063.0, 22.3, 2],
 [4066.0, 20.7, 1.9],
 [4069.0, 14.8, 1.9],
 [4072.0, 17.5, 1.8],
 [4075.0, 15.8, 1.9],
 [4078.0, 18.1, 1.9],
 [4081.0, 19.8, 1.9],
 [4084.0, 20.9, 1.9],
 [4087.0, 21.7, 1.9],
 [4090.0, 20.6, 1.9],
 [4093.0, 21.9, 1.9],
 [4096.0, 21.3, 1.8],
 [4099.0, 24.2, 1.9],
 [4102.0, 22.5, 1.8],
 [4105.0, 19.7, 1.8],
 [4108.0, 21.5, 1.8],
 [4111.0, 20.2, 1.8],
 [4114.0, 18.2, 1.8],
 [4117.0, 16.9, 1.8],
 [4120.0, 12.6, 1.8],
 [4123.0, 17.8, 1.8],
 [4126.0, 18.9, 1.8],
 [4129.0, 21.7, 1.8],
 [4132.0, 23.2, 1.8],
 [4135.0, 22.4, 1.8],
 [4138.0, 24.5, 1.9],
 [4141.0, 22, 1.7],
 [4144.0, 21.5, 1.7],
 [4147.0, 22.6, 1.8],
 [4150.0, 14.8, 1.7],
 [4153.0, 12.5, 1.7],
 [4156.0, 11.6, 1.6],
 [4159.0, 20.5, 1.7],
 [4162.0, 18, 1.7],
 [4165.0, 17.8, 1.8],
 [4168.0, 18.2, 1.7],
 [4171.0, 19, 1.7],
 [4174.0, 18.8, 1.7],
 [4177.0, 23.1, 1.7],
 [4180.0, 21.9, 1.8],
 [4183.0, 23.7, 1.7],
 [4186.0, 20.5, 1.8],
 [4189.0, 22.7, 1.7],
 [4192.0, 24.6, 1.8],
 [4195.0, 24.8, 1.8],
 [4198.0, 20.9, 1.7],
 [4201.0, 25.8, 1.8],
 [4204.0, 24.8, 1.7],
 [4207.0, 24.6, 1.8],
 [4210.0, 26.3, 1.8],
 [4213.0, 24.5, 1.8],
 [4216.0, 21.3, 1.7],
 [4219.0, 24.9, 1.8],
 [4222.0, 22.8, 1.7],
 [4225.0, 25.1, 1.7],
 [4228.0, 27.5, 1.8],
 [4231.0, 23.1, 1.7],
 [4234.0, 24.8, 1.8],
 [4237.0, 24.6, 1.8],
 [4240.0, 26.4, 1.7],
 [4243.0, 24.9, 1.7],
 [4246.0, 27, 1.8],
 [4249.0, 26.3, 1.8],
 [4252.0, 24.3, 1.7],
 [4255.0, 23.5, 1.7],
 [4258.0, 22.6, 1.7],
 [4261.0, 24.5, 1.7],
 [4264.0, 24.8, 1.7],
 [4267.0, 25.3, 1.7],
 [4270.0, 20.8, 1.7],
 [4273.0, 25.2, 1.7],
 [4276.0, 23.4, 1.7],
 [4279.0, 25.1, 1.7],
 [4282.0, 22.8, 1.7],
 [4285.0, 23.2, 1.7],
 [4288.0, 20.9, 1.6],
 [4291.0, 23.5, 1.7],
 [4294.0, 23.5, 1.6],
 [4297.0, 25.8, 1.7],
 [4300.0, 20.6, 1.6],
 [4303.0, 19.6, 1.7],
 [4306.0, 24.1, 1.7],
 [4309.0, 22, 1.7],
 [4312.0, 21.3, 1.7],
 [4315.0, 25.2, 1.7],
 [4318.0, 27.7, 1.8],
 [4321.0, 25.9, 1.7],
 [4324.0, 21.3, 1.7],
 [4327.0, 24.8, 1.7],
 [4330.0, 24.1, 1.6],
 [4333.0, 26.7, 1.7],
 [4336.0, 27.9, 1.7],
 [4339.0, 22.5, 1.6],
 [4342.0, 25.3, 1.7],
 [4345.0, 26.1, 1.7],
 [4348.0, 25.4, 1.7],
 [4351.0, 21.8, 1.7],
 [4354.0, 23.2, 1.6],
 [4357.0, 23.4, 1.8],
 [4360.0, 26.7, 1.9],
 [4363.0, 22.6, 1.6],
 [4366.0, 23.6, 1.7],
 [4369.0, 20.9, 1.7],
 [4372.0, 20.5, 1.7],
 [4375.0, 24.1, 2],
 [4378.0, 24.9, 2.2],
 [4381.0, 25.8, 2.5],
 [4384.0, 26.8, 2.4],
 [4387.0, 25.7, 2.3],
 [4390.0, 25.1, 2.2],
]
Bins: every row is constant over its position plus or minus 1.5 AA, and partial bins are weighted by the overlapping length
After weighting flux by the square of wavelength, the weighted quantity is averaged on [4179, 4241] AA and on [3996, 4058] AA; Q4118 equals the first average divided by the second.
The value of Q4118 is 1.3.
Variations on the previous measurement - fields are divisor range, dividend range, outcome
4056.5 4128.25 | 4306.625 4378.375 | 1.39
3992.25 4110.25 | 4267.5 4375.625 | 1.35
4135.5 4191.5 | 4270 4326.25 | 1.26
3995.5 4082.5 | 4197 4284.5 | 1.39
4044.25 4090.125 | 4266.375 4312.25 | 1.28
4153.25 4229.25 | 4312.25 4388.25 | 1.20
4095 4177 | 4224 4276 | 1.34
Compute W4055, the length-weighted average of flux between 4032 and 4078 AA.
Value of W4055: 20.5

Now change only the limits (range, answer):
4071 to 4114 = 20.4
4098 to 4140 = 20.3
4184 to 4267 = 24.4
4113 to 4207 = 20.3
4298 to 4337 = 23.9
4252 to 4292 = 23.5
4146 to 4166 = 16.7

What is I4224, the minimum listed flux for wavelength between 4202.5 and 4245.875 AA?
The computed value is 21.3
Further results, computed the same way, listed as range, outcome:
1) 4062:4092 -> 14.8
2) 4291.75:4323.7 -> 19.6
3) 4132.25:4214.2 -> 11.6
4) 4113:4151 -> 12.6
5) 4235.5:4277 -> 20.8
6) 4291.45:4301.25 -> 20.6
